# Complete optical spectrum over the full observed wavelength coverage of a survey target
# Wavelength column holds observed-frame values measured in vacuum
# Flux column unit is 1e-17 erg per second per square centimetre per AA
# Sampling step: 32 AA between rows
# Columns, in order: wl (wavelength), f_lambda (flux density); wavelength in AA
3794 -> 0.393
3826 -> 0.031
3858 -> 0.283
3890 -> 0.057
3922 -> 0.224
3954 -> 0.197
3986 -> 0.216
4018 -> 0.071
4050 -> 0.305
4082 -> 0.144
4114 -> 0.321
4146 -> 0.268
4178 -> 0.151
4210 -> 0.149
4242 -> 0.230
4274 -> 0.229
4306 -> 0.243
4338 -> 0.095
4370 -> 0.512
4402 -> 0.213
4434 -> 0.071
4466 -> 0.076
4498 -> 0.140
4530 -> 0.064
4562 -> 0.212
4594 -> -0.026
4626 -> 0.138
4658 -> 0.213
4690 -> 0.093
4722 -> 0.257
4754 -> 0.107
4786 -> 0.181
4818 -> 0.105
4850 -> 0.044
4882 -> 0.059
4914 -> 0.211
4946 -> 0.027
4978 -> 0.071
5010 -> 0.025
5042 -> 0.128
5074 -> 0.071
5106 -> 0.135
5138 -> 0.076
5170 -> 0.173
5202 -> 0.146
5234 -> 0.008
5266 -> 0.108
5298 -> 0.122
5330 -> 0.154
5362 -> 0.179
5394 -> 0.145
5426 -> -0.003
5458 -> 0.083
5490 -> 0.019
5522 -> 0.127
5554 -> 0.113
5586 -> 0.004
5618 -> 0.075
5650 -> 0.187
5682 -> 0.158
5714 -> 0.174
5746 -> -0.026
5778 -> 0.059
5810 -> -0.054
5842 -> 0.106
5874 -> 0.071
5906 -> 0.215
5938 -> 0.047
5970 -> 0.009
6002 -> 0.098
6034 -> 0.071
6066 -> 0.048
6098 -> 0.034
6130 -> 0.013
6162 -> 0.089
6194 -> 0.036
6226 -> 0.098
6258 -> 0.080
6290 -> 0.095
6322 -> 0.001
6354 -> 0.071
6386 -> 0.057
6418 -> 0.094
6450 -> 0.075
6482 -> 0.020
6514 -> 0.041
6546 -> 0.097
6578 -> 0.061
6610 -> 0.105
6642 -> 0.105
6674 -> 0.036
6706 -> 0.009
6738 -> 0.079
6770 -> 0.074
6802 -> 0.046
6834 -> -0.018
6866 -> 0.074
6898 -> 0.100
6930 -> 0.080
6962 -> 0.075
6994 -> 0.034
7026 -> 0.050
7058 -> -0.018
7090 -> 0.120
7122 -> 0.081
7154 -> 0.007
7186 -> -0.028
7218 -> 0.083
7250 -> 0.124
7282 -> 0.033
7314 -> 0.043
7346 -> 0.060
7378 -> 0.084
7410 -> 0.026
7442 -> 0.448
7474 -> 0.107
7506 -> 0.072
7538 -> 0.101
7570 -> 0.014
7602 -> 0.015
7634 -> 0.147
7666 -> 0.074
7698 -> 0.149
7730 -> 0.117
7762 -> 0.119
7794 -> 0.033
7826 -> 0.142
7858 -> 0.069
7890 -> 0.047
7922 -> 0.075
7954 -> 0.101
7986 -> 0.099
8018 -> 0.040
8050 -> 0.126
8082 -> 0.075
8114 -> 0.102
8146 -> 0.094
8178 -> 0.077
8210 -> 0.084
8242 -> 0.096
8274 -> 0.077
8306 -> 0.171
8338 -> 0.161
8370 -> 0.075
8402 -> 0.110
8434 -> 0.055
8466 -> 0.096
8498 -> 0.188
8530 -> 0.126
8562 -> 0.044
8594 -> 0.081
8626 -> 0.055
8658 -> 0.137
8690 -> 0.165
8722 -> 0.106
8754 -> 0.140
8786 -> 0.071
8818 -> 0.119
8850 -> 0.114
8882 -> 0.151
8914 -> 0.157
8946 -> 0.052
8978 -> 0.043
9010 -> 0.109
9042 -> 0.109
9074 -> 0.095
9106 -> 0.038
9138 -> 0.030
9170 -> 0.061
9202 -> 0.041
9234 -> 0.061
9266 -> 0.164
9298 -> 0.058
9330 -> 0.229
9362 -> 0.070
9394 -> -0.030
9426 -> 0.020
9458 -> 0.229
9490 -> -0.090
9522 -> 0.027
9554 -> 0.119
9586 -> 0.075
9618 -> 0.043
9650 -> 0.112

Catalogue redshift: 0.998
